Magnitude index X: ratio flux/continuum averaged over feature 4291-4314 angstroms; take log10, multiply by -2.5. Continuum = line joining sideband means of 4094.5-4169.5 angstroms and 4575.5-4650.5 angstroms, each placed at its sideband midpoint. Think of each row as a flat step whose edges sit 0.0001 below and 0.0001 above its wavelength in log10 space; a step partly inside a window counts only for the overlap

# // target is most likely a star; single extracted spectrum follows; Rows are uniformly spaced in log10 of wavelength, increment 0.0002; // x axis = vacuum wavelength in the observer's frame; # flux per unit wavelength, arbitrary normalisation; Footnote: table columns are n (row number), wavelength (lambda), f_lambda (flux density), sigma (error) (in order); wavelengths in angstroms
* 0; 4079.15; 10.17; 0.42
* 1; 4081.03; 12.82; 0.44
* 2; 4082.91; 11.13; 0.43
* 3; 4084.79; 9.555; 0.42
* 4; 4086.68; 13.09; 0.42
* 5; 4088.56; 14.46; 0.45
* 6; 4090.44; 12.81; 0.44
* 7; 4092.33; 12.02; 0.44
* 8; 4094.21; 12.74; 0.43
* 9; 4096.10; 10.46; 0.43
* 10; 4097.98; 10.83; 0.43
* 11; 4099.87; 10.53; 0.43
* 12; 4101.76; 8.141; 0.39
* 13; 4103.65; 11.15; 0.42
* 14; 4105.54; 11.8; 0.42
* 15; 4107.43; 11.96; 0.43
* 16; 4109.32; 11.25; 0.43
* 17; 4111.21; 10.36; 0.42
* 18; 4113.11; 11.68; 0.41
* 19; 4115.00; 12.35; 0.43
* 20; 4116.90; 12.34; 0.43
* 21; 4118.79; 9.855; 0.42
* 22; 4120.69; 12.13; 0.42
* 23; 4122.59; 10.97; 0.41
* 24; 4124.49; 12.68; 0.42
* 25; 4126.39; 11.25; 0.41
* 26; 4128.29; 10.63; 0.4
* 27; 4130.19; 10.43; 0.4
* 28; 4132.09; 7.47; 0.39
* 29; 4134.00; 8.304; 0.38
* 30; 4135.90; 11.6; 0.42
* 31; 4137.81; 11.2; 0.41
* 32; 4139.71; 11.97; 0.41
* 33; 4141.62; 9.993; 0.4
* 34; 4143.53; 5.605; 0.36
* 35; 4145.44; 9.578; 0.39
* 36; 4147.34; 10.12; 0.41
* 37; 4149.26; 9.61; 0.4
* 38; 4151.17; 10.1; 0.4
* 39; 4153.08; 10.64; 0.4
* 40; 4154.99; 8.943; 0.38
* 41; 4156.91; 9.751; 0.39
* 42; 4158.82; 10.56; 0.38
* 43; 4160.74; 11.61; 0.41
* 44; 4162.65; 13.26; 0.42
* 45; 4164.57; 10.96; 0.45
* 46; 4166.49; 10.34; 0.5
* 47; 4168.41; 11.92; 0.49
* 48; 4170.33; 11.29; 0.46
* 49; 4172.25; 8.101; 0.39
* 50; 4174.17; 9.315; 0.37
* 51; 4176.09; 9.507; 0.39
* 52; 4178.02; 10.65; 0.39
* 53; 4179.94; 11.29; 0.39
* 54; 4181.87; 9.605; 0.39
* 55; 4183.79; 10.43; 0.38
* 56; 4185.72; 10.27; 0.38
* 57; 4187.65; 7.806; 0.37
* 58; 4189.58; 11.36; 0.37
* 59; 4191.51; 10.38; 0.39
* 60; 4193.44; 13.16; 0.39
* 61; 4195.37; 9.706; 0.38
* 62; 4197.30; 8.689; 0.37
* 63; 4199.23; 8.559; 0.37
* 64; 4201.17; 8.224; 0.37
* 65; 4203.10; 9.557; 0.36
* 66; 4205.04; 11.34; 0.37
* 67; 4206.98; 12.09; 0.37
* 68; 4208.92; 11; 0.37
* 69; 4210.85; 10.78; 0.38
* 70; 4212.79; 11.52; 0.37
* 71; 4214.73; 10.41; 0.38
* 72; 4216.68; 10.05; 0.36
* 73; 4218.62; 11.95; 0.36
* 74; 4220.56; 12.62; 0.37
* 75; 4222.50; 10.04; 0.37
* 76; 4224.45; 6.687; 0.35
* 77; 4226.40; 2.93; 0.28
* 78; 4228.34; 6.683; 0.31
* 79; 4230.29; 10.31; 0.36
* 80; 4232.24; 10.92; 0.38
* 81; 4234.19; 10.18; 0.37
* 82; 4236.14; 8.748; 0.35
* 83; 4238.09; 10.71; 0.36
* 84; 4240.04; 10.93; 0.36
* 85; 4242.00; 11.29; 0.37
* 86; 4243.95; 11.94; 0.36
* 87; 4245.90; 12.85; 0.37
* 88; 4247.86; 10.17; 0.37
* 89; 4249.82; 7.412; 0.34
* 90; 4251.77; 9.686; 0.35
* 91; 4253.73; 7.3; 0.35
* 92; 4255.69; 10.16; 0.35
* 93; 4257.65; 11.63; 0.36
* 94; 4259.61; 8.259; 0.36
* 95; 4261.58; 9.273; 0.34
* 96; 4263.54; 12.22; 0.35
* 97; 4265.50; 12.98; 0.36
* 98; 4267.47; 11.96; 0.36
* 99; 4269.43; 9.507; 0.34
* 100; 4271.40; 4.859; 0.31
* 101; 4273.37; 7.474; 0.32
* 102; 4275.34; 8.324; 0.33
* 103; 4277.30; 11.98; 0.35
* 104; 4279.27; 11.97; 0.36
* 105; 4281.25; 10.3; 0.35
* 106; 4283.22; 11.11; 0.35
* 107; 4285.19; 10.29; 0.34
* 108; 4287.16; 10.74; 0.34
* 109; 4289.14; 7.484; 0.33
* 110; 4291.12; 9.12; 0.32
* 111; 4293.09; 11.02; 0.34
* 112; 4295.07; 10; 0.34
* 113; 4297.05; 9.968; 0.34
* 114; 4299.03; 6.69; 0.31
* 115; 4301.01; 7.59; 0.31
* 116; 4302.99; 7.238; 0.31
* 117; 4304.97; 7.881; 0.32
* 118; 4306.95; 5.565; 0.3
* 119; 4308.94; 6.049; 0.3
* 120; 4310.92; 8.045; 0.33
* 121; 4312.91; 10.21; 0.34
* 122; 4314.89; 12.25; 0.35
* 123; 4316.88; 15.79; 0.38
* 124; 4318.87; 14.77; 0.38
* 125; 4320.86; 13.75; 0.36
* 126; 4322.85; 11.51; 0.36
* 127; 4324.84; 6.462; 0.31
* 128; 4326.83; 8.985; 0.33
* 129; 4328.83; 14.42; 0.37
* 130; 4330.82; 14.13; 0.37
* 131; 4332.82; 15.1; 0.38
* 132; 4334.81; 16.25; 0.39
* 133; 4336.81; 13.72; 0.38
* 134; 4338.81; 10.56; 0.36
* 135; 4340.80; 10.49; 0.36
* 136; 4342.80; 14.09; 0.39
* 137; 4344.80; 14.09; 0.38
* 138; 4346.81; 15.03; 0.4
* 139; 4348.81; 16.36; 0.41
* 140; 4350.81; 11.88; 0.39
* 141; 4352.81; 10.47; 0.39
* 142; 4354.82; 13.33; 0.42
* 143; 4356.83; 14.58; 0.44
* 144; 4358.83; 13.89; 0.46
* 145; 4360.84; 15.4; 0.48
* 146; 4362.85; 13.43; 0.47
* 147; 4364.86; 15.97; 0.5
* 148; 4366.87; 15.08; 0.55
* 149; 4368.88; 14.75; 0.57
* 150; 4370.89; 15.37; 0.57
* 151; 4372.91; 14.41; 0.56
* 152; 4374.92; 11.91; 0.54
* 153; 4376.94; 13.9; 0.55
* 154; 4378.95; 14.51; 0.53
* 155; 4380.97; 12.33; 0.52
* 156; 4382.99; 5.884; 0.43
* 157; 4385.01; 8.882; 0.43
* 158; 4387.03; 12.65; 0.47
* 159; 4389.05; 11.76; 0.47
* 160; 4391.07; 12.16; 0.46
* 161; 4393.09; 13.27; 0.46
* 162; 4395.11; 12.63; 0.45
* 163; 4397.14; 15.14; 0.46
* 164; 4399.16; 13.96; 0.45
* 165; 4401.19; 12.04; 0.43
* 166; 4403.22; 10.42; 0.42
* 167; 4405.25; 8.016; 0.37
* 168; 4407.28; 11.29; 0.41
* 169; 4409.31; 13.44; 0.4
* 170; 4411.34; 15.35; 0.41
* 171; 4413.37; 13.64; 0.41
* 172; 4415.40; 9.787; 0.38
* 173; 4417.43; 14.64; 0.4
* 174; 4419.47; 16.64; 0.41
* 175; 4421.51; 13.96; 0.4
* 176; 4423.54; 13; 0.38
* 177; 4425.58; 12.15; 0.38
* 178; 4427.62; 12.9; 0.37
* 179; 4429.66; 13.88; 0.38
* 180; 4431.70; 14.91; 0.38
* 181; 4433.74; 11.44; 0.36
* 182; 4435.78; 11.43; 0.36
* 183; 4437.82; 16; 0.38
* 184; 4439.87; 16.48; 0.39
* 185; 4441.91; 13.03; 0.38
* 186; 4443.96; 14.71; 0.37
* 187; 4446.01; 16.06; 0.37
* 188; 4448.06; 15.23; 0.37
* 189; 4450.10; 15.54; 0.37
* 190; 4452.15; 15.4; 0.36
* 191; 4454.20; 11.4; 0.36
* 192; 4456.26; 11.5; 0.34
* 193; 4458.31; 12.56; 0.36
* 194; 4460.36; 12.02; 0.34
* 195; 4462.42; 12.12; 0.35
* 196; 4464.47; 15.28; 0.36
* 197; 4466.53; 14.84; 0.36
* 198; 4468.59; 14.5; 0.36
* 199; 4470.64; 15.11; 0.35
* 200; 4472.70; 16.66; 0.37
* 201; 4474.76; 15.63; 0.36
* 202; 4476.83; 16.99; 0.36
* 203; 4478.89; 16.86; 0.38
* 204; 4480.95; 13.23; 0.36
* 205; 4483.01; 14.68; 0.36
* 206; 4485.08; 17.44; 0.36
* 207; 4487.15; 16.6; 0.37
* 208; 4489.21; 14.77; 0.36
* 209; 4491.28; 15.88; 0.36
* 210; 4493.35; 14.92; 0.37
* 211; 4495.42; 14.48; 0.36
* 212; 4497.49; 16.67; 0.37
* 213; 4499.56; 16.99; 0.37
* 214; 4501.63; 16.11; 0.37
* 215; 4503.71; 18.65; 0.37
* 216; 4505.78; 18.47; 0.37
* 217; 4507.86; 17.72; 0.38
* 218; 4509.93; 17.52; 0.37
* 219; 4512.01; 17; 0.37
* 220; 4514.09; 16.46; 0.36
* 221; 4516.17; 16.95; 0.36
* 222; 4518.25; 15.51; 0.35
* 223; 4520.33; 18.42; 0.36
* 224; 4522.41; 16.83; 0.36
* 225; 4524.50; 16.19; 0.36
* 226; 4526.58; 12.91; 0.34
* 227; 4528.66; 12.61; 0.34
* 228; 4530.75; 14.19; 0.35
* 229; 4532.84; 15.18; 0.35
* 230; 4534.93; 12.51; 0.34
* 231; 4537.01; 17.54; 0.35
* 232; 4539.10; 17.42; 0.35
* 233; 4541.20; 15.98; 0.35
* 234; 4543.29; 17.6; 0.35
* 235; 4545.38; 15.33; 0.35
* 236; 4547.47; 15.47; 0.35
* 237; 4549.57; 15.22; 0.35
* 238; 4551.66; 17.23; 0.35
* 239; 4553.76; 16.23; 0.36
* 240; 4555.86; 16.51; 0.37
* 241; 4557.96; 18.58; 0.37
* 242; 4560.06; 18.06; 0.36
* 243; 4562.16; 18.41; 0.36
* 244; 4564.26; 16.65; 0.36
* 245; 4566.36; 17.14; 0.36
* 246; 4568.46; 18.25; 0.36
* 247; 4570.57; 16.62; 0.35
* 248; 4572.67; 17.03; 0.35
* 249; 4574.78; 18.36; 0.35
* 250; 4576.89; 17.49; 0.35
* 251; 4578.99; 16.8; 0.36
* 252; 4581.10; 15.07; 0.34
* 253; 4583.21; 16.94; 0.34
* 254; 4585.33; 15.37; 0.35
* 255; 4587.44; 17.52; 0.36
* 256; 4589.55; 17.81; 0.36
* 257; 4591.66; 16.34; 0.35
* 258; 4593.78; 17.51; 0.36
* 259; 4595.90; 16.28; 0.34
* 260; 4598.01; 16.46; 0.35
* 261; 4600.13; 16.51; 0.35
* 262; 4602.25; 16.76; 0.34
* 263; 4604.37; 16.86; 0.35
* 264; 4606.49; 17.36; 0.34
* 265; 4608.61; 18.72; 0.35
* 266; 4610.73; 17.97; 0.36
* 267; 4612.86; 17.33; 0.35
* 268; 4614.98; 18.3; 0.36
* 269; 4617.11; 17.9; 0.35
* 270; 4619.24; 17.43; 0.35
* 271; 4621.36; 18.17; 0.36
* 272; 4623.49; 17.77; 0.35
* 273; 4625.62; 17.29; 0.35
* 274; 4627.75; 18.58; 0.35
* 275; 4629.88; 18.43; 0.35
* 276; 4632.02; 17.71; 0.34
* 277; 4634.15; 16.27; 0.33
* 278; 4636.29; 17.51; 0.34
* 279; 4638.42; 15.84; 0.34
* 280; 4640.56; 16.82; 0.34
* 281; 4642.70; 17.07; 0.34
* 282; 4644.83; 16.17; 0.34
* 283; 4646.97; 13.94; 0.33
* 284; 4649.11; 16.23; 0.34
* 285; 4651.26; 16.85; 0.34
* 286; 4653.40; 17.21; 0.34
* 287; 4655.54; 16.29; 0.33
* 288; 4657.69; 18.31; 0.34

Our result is 0.48 mag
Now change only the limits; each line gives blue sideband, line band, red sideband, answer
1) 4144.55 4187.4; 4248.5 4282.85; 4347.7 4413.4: 0.184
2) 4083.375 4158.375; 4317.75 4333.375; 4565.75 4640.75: 0.099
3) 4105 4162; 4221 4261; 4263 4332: 0.084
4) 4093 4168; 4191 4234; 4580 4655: 0.184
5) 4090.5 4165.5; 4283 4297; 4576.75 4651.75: 0.280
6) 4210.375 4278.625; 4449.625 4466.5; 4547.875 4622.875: 0.093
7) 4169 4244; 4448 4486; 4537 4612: 0.029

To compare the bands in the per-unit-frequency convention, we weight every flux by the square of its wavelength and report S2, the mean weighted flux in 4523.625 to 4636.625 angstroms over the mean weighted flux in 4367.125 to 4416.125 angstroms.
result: 1.47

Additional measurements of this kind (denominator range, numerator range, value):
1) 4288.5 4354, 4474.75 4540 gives 1.56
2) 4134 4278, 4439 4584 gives 1.82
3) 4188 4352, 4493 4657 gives 1.83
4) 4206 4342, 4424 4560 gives 1.65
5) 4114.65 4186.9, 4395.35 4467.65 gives 1.47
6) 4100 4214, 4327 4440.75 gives 1.41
